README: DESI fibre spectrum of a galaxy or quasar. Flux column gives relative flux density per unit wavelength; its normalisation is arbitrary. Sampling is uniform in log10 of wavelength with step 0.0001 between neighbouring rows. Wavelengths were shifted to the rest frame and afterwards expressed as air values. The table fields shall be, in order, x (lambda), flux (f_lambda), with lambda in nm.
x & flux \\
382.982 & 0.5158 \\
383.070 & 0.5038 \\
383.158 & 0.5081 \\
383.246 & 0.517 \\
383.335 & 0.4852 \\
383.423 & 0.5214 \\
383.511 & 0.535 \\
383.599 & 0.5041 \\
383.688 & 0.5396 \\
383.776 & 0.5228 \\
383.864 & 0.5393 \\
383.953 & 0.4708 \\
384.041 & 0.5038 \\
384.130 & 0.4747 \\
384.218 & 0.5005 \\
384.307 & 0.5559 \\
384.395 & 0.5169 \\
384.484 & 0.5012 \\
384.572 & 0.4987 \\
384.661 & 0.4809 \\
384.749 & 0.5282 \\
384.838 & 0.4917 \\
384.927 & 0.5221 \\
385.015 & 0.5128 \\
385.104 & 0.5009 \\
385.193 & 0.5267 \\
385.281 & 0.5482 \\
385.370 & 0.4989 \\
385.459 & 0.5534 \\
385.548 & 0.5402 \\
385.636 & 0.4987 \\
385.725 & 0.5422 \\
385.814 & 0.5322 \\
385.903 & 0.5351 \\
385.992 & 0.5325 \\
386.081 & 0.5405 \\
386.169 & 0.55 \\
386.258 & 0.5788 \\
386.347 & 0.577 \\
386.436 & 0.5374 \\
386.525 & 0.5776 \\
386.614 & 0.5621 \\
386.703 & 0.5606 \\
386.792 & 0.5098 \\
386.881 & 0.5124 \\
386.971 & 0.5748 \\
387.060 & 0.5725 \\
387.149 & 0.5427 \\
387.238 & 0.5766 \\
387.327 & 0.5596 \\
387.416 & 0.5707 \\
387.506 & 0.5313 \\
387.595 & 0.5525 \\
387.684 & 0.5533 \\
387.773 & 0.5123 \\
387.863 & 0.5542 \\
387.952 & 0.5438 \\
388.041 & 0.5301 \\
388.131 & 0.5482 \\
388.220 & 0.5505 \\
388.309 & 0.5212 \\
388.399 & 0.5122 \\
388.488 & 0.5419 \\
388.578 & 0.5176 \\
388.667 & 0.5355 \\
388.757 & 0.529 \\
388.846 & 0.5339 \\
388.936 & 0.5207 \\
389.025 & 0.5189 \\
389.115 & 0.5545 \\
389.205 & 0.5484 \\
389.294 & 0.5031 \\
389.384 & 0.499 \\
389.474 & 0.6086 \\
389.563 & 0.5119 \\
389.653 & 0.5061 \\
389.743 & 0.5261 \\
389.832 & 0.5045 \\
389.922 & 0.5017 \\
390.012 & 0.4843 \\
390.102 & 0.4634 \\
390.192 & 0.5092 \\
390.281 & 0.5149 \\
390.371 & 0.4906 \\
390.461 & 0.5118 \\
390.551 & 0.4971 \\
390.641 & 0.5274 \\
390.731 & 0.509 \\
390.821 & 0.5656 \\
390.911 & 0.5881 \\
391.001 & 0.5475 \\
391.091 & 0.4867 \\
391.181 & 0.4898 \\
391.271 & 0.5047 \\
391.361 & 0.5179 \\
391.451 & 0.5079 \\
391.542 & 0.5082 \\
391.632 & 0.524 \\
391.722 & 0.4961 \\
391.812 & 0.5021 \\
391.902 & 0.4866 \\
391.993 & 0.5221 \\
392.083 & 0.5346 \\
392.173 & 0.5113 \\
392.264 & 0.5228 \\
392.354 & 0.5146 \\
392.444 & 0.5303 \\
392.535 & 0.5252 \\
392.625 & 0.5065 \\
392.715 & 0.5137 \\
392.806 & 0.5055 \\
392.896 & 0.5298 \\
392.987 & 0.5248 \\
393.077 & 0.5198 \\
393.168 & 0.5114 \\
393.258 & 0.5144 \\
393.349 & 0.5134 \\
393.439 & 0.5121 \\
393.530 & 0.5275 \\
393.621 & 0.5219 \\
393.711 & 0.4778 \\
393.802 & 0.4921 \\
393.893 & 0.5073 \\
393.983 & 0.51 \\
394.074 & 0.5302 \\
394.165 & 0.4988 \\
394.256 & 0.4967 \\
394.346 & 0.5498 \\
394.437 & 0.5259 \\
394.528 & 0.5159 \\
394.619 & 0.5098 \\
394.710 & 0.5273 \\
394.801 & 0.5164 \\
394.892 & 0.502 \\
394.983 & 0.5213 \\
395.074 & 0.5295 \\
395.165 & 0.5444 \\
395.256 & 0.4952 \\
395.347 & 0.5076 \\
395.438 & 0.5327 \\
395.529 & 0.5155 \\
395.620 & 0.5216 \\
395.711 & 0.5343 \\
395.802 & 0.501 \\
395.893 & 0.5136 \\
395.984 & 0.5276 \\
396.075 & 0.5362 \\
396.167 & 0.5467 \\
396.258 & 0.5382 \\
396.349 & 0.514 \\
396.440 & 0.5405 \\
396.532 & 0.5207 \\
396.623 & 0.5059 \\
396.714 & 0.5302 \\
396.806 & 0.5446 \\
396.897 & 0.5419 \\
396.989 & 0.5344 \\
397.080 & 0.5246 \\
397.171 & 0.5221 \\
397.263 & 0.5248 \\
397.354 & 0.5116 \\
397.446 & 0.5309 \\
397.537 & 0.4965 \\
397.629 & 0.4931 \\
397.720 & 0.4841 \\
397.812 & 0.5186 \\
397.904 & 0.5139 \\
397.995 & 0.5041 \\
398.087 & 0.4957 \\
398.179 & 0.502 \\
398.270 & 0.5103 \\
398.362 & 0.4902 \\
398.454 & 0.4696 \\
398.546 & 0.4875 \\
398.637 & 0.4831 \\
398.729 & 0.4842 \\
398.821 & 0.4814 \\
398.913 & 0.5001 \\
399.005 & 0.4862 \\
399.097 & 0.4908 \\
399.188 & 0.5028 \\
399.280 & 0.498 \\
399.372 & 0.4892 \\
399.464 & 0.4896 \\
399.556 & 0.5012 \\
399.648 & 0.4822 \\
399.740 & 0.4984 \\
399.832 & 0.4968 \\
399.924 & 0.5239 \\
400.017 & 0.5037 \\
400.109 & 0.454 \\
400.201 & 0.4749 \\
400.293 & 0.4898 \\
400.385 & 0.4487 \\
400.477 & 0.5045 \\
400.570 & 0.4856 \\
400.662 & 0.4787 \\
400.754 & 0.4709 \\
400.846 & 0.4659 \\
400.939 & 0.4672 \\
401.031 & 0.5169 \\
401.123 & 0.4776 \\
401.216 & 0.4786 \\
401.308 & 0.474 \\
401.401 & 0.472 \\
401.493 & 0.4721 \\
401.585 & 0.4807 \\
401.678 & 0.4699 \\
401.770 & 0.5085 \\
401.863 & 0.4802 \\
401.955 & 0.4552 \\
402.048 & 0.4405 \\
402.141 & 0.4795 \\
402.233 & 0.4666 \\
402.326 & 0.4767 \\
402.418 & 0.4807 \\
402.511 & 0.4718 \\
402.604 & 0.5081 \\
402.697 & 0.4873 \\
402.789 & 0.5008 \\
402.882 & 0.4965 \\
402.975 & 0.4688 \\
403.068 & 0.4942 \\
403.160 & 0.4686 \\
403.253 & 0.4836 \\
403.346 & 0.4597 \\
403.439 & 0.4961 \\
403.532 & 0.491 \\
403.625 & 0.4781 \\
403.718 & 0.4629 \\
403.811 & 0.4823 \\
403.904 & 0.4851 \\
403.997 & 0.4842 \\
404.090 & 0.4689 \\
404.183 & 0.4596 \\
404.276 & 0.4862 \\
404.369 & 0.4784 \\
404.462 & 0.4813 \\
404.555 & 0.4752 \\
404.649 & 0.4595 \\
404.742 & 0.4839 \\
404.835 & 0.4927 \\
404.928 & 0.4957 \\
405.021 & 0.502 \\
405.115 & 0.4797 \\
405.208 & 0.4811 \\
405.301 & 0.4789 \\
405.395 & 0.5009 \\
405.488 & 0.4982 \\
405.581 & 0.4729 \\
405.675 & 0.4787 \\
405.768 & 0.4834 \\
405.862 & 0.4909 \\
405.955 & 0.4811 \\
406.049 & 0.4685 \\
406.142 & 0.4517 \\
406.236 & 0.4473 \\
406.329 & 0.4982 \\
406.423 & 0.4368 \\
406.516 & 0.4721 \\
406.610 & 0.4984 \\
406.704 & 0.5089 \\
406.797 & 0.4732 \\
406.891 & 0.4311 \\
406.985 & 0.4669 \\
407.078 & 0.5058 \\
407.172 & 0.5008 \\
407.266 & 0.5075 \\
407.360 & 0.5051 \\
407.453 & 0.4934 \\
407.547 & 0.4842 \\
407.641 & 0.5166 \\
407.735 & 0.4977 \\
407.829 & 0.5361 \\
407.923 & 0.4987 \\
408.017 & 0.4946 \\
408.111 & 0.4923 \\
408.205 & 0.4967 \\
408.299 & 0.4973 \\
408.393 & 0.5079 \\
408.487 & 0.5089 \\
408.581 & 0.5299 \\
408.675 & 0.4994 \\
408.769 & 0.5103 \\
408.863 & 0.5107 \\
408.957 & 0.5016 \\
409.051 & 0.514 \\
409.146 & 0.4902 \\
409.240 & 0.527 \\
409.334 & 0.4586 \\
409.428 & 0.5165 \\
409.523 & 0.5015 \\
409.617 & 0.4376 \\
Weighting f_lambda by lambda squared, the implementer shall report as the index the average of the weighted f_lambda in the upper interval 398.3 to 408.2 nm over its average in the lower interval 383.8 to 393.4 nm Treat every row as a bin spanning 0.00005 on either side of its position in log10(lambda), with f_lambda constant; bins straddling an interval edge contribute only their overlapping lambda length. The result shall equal 1.0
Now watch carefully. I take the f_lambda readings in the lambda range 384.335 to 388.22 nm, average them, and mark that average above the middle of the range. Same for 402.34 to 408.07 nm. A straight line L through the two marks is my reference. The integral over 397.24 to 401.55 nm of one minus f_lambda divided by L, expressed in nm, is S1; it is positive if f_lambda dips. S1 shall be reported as 0.08 nm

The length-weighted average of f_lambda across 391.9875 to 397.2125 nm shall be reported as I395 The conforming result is 0.52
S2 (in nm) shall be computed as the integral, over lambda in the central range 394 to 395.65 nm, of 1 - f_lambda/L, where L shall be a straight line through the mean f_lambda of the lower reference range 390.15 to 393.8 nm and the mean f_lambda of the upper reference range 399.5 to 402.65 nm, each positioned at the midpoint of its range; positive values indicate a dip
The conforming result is -0.05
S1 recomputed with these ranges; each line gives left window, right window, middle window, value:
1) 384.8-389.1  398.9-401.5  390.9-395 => 0.001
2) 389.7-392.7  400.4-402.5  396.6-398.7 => -0.081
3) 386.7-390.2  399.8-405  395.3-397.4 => -0.095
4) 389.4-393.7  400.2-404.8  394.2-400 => -0.169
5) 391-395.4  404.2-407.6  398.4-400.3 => 0.032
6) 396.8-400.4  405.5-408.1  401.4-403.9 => 0.068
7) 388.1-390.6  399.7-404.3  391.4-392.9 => -0.007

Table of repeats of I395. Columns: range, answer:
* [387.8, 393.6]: 0.52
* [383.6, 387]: 0.527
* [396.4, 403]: 0.493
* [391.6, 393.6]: 0.516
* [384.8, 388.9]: 0.539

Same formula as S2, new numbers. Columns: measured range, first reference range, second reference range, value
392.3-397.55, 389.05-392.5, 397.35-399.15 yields -0.15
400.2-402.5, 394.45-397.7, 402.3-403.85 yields 0.07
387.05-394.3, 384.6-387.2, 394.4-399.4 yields 0.05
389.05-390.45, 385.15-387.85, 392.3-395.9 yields 0.05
